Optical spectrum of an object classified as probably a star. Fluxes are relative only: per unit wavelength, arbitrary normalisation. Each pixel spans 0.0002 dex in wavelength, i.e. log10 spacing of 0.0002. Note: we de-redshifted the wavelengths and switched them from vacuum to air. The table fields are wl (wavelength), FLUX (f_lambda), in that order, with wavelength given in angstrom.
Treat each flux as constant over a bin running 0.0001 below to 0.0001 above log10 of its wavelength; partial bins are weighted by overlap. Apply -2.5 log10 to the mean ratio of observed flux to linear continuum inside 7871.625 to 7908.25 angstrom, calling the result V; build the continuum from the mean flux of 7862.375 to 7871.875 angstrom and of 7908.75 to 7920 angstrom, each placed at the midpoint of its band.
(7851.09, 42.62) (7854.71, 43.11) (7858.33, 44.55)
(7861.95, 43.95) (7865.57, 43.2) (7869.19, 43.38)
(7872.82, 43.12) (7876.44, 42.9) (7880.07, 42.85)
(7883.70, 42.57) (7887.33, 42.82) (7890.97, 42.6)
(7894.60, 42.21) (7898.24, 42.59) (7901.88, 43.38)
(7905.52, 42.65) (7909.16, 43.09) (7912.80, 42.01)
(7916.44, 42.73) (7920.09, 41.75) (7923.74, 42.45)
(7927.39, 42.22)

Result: 0.00 mag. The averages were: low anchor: 43.4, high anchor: 42.4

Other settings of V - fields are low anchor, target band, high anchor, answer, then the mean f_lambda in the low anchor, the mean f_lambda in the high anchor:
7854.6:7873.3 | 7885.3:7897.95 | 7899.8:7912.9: 0.02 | 43.6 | 42.9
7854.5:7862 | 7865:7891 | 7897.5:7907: 0.01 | 44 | 42.9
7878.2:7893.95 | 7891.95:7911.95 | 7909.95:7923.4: -0.01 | 42.7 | 42.3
